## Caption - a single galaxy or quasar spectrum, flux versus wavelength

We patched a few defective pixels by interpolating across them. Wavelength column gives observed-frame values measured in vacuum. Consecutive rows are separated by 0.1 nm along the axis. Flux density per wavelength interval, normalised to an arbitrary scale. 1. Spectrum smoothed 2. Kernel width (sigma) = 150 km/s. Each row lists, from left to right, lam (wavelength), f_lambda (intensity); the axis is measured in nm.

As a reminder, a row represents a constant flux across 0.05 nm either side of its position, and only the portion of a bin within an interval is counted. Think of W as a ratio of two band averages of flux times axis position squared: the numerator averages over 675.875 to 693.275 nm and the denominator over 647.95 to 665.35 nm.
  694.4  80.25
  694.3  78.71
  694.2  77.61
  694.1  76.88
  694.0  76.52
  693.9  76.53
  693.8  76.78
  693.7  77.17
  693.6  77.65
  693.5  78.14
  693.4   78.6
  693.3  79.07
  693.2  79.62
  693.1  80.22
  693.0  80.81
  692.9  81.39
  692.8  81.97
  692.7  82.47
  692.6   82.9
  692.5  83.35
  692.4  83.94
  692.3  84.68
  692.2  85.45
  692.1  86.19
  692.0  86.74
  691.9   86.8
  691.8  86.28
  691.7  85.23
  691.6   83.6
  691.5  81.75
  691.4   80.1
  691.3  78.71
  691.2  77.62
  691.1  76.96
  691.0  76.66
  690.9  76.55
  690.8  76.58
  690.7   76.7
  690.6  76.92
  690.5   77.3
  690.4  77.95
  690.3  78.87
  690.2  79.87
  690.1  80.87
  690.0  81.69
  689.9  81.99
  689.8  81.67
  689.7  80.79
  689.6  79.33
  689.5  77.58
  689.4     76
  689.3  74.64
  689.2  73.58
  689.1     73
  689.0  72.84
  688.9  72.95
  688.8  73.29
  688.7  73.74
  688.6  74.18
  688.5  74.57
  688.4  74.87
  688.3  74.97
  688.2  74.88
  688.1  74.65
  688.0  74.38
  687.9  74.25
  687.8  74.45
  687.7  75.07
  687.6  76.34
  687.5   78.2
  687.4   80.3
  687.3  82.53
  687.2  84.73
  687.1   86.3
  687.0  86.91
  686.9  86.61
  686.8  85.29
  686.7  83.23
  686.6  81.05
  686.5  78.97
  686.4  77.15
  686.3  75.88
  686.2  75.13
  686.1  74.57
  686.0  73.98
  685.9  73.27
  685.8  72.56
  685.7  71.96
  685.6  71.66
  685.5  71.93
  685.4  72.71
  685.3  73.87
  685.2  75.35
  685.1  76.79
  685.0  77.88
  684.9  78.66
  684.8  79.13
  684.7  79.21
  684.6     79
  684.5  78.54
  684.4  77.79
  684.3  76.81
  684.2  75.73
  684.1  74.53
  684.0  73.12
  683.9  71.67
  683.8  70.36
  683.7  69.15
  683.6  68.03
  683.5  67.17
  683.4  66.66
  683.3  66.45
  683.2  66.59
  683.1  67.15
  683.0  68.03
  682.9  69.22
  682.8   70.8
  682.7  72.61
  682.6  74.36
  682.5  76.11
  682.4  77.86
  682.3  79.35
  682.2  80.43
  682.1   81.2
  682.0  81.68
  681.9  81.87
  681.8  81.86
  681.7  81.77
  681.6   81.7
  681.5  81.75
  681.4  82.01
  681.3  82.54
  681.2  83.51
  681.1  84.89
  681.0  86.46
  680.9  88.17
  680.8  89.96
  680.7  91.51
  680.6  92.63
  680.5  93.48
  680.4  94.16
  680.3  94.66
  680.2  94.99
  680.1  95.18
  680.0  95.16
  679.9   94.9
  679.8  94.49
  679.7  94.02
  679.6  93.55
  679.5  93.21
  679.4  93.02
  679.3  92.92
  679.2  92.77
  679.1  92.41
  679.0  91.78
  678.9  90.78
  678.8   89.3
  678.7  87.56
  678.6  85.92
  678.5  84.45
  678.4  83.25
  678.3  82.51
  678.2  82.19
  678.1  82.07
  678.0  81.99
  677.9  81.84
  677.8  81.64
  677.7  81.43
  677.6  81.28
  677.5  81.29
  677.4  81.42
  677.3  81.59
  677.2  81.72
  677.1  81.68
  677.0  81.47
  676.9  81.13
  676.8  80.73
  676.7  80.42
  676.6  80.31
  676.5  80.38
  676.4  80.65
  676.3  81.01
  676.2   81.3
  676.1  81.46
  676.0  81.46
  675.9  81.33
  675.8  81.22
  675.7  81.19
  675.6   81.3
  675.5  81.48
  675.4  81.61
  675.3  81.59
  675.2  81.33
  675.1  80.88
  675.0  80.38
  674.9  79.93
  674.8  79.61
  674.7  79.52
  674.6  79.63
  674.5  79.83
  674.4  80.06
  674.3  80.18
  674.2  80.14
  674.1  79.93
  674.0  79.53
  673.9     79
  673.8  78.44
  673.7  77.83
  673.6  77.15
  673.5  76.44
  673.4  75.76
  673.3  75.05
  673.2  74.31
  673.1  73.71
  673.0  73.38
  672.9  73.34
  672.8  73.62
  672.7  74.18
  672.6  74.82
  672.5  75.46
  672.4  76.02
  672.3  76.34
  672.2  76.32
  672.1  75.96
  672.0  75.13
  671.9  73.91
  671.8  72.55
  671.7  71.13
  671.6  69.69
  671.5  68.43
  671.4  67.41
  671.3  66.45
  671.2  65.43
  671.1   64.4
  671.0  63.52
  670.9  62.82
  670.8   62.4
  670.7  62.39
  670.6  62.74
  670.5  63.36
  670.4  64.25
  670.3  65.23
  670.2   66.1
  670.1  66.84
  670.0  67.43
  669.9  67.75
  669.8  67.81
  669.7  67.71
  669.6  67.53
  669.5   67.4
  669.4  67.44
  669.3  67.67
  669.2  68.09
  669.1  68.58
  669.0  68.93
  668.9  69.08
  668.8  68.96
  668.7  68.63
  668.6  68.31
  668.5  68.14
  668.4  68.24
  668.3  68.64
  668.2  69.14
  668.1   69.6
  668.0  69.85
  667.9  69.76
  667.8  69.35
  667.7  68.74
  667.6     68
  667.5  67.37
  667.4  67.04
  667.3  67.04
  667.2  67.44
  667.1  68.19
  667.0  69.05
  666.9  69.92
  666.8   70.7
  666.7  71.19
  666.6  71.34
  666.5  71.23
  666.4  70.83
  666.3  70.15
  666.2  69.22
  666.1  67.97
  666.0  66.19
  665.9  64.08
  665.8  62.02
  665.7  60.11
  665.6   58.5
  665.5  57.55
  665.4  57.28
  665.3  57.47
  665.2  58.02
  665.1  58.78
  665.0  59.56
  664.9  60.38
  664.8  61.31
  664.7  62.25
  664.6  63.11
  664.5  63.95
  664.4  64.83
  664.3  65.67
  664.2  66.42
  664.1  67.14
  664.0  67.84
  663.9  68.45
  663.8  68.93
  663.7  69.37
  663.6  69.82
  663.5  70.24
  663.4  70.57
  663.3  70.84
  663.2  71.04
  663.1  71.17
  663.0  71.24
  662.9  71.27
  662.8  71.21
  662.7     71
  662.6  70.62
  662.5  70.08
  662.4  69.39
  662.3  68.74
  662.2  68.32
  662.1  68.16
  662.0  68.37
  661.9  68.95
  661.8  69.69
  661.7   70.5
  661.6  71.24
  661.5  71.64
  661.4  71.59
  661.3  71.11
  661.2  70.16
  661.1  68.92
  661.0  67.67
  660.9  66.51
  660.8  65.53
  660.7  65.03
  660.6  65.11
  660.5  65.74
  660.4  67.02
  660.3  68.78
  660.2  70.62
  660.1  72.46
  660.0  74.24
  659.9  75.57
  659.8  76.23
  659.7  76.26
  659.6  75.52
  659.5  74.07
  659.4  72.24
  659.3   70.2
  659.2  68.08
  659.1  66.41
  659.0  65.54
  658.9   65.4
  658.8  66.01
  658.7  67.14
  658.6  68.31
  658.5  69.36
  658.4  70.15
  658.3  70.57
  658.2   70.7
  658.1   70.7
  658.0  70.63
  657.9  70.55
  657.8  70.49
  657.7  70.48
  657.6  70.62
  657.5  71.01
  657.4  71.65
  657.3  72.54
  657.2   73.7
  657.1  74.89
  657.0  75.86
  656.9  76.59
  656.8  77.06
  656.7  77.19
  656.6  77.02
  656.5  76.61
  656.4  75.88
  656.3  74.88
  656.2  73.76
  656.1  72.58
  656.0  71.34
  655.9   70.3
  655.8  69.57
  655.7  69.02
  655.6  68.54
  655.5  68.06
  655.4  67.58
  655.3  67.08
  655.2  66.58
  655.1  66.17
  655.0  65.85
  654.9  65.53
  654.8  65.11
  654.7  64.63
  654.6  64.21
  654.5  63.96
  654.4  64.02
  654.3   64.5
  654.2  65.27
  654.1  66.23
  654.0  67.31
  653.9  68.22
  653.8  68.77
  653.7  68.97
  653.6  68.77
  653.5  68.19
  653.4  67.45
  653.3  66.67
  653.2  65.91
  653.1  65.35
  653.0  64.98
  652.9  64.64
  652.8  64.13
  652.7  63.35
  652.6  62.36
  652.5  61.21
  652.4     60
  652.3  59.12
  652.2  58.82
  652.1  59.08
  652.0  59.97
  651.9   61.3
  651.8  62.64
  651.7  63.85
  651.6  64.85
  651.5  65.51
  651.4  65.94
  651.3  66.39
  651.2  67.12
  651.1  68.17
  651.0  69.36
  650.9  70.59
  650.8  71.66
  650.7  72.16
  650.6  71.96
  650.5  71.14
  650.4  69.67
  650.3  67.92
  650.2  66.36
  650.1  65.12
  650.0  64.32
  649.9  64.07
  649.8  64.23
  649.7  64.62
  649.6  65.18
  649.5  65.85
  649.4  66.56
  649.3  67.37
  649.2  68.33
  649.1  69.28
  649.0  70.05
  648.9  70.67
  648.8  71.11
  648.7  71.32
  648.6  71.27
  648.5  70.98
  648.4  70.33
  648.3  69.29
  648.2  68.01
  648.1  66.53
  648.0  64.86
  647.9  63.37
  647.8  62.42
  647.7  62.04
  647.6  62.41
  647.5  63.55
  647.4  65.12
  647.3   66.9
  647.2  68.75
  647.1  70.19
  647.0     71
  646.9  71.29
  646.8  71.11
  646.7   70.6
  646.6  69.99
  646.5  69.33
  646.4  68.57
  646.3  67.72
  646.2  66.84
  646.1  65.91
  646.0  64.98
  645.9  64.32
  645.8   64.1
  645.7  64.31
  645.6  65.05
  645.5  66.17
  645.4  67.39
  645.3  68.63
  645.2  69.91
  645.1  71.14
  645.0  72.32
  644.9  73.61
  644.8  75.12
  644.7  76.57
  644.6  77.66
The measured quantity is 1.3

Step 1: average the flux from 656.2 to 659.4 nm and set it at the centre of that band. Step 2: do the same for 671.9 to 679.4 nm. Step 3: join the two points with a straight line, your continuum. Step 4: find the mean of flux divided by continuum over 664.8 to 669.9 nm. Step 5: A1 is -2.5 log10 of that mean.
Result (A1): 0.149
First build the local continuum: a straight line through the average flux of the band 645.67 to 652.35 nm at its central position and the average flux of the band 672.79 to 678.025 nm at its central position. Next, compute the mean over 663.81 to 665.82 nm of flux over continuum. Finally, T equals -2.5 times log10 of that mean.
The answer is 0.20 mag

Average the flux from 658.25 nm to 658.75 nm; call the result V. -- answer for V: 69.1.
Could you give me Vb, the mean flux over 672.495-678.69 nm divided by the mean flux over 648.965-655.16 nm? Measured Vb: 1.21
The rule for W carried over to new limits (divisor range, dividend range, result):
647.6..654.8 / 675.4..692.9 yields 1.34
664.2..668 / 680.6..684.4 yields 1.24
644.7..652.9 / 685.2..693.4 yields 1.33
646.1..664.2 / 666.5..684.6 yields 1.19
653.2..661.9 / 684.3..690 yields 1.21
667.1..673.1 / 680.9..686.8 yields 1.15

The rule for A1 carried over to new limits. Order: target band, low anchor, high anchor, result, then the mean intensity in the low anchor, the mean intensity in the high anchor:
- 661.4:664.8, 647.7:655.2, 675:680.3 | 0.09 mag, 66.2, 85.1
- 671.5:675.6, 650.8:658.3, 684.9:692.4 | -0.05 mag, 68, 78.2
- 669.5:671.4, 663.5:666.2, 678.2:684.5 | 0.07 mag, 63.6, 82.5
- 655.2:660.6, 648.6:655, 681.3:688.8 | -0.05 mag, 66.1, 76.2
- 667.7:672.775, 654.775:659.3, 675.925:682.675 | 0.15 mag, 70.5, 85.3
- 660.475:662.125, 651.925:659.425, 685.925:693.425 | 0.02 mag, 68.3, 79.2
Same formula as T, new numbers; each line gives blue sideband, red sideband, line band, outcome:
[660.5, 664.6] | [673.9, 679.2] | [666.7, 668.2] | 0.07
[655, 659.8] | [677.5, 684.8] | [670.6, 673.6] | 0.10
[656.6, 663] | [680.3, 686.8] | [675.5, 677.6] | -0.08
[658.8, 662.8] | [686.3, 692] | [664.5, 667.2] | 0.11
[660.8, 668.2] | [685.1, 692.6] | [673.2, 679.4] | -0.13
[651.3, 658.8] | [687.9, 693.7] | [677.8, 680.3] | -0.19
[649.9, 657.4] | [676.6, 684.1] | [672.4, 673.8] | 0.05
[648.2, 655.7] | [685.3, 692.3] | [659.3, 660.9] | -0.03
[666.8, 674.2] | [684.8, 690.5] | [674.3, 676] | -0.12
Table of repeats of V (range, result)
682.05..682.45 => 79.7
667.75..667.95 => 69.6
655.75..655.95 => 69.9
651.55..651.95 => 63.2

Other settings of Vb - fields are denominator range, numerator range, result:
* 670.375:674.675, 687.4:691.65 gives 1.06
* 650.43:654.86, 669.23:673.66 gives 1.07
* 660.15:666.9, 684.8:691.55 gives 1.15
